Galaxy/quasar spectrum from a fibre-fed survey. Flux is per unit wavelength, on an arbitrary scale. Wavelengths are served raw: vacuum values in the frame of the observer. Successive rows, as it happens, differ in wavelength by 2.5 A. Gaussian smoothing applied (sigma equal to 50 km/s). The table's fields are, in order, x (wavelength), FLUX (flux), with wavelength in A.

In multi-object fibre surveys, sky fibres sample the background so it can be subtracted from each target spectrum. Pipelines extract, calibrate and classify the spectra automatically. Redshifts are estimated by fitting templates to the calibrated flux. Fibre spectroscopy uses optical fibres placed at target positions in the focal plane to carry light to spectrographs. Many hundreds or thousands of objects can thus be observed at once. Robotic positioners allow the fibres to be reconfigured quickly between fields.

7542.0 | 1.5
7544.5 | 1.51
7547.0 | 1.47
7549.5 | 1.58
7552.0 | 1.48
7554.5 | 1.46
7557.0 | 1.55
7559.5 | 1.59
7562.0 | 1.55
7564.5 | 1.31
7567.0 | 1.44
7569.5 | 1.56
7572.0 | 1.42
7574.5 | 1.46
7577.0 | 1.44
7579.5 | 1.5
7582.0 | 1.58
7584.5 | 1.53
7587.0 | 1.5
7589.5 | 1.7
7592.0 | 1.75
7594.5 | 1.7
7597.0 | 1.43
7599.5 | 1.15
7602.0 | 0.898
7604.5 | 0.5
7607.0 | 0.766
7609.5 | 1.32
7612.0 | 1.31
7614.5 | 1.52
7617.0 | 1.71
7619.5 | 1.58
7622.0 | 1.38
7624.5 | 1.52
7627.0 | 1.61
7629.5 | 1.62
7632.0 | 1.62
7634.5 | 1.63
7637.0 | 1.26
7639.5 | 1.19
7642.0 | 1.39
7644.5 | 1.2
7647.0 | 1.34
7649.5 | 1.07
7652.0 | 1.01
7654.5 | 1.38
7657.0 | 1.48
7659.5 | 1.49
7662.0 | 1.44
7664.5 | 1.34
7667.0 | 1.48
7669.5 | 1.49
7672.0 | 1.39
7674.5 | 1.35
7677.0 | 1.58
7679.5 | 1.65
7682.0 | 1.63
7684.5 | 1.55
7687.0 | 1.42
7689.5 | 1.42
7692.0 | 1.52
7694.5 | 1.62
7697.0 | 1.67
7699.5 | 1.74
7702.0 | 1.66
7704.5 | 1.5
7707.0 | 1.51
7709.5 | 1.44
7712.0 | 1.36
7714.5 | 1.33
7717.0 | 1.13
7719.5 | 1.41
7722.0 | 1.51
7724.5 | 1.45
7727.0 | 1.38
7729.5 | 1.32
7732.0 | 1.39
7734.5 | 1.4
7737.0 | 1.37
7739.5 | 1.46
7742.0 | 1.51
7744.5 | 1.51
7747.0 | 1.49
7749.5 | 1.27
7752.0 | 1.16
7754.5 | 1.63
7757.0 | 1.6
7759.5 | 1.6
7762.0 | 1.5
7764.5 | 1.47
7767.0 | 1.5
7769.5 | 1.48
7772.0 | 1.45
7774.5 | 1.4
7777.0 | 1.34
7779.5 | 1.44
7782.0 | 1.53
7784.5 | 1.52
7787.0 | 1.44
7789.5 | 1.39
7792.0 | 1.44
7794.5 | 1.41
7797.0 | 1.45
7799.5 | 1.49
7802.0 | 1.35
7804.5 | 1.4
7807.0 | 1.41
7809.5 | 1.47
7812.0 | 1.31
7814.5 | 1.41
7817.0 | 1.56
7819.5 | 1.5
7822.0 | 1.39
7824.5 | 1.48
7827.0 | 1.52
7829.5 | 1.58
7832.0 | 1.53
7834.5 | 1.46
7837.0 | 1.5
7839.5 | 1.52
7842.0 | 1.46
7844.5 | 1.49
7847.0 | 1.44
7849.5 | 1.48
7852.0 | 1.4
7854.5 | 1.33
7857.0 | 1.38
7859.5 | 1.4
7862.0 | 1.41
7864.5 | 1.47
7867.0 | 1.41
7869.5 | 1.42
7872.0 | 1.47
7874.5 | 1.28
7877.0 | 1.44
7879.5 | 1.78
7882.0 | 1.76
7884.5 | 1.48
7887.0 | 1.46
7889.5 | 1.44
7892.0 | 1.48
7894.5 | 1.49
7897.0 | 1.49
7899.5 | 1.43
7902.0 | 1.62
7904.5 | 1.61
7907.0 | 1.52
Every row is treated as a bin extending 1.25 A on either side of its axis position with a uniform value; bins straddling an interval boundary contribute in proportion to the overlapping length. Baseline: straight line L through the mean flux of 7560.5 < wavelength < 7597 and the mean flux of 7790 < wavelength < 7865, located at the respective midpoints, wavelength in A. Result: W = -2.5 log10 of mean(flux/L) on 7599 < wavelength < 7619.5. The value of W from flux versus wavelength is 0.28 mag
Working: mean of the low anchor 1.53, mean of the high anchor 1.45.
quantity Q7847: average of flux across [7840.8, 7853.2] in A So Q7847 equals 1.45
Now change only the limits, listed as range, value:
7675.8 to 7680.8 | 1.62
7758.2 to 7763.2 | 1.55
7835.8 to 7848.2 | 1.48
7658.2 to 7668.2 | 1.44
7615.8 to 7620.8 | 1.64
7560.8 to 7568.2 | 1.43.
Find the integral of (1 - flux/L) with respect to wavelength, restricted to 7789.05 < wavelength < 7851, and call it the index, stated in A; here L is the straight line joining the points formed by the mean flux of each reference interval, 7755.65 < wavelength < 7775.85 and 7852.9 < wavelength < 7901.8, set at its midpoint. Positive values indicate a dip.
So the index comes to 1.1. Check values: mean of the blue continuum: 1.5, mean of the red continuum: 1.47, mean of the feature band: 1.46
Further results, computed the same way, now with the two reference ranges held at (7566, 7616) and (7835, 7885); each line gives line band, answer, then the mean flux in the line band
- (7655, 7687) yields -1.9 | 1.48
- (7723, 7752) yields 0.4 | 1.4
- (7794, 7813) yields 0.4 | 1.41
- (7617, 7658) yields -0.3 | 1.4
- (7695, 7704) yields -1.6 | 1.67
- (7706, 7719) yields 0.6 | 1.35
